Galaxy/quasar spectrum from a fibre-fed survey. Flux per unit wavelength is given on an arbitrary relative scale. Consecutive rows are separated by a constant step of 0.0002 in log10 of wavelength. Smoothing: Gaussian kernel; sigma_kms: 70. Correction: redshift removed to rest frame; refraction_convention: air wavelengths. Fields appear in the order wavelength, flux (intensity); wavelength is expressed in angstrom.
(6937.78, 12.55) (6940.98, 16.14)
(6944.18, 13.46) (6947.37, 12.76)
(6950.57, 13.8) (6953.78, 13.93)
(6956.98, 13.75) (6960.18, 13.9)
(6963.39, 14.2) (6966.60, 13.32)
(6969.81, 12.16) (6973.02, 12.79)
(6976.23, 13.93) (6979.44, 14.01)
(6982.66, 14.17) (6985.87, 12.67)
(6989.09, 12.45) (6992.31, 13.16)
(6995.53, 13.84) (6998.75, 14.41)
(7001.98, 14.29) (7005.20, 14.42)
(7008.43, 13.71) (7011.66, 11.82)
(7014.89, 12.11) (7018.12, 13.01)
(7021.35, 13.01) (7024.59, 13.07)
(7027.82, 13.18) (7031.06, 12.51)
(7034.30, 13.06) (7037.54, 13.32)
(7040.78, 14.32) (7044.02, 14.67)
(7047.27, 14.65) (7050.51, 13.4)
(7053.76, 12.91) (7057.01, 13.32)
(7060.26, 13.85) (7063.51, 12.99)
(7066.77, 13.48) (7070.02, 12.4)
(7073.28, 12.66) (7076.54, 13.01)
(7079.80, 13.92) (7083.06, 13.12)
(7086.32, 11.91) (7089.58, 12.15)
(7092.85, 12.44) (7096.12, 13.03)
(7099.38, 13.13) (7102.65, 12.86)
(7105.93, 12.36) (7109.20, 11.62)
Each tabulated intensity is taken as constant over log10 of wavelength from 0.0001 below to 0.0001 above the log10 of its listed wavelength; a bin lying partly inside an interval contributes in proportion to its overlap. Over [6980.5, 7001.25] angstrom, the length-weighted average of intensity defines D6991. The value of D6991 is 13.5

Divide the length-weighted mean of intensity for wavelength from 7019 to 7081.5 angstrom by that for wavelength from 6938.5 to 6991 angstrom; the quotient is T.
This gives 1.0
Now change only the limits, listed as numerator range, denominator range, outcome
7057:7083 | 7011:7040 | 1.03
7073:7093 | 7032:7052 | 0.92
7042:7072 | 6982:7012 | 1.00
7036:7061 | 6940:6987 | 1.01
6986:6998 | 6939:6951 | 0.94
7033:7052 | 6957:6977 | 1.04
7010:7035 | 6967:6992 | 0.96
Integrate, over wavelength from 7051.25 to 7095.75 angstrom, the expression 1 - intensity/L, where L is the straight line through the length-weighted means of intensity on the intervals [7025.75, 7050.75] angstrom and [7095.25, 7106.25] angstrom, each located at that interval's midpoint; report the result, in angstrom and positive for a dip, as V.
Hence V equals 0.9 angstrom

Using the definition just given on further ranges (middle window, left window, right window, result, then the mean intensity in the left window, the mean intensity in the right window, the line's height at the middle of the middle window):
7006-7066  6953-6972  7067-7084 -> -0.4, 13.5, 13.1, 13.2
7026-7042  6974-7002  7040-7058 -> 0.7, 13.6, 13.9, 13.8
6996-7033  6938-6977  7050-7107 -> 0.2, 13.6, 12.9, 13.3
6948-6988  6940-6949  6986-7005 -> 0.9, 14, 13.6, 13.8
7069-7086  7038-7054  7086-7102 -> 0.2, 14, 12.6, 13.1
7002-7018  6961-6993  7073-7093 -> 0.0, 13.3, 12.8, 13.1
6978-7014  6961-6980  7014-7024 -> -1.2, 13.4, 12.8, 13.1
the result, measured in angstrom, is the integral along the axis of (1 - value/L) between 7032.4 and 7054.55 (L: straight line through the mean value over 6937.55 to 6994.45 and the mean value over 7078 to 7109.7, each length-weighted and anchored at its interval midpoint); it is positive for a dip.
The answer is -1.3 angstrom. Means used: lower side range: 13.5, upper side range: 12.7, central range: 13.8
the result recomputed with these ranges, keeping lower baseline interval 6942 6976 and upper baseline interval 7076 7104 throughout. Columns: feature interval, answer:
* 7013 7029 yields 0.4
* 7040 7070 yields -1.5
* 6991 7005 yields -0.7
